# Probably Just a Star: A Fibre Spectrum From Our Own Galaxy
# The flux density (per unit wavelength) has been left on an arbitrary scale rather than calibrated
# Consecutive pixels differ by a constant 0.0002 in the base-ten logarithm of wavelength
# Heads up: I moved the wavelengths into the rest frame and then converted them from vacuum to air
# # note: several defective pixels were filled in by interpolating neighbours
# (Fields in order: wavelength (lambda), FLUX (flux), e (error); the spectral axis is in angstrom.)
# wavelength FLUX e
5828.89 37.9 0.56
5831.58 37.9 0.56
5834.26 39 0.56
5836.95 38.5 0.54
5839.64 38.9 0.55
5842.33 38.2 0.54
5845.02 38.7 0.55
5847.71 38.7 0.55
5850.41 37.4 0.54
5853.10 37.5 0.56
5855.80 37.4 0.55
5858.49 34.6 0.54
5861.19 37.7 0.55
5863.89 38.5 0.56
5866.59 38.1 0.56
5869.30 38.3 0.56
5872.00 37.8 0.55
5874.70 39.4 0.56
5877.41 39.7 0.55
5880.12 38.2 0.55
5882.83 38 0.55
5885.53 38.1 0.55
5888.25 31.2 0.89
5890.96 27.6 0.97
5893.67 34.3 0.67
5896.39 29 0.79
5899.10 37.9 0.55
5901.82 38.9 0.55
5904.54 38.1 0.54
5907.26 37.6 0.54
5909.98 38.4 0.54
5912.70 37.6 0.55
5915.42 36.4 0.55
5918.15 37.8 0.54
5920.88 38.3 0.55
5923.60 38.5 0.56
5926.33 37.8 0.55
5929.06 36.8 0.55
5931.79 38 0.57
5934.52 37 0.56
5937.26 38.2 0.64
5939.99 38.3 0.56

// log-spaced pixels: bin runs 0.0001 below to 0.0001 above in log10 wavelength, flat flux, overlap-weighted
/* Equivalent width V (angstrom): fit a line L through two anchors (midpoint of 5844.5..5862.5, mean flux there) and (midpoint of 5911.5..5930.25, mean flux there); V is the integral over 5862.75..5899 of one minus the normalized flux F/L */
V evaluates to 1.4 angstrom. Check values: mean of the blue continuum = 37.4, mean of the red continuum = 37.6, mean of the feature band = 36.1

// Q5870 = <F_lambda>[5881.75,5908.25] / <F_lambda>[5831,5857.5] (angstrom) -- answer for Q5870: 0.92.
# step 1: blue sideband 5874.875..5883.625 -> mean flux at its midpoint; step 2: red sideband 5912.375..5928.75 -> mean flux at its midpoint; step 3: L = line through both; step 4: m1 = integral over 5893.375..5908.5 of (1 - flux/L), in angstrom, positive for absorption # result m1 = 0.8 angstrom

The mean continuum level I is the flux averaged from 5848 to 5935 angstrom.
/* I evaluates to 37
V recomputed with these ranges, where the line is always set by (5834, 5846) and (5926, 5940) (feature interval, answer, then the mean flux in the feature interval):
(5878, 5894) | 1.4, 34.8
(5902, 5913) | 0.0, 38.1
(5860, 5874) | 0.1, 38.1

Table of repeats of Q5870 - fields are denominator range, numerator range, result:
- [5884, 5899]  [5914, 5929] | 1.16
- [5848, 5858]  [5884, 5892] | 0.87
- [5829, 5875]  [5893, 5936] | 0.98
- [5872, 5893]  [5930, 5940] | 1.05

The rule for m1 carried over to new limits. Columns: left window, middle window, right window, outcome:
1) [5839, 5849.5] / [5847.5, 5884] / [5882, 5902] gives -1.5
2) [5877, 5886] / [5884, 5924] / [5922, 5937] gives 2.2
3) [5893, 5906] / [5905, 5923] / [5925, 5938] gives -0.6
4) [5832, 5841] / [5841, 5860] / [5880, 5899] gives 0.0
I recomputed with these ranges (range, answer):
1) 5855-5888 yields 37.8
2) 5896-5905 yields 36.5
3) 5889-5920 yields 35.7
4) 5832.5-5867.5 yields 37.9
